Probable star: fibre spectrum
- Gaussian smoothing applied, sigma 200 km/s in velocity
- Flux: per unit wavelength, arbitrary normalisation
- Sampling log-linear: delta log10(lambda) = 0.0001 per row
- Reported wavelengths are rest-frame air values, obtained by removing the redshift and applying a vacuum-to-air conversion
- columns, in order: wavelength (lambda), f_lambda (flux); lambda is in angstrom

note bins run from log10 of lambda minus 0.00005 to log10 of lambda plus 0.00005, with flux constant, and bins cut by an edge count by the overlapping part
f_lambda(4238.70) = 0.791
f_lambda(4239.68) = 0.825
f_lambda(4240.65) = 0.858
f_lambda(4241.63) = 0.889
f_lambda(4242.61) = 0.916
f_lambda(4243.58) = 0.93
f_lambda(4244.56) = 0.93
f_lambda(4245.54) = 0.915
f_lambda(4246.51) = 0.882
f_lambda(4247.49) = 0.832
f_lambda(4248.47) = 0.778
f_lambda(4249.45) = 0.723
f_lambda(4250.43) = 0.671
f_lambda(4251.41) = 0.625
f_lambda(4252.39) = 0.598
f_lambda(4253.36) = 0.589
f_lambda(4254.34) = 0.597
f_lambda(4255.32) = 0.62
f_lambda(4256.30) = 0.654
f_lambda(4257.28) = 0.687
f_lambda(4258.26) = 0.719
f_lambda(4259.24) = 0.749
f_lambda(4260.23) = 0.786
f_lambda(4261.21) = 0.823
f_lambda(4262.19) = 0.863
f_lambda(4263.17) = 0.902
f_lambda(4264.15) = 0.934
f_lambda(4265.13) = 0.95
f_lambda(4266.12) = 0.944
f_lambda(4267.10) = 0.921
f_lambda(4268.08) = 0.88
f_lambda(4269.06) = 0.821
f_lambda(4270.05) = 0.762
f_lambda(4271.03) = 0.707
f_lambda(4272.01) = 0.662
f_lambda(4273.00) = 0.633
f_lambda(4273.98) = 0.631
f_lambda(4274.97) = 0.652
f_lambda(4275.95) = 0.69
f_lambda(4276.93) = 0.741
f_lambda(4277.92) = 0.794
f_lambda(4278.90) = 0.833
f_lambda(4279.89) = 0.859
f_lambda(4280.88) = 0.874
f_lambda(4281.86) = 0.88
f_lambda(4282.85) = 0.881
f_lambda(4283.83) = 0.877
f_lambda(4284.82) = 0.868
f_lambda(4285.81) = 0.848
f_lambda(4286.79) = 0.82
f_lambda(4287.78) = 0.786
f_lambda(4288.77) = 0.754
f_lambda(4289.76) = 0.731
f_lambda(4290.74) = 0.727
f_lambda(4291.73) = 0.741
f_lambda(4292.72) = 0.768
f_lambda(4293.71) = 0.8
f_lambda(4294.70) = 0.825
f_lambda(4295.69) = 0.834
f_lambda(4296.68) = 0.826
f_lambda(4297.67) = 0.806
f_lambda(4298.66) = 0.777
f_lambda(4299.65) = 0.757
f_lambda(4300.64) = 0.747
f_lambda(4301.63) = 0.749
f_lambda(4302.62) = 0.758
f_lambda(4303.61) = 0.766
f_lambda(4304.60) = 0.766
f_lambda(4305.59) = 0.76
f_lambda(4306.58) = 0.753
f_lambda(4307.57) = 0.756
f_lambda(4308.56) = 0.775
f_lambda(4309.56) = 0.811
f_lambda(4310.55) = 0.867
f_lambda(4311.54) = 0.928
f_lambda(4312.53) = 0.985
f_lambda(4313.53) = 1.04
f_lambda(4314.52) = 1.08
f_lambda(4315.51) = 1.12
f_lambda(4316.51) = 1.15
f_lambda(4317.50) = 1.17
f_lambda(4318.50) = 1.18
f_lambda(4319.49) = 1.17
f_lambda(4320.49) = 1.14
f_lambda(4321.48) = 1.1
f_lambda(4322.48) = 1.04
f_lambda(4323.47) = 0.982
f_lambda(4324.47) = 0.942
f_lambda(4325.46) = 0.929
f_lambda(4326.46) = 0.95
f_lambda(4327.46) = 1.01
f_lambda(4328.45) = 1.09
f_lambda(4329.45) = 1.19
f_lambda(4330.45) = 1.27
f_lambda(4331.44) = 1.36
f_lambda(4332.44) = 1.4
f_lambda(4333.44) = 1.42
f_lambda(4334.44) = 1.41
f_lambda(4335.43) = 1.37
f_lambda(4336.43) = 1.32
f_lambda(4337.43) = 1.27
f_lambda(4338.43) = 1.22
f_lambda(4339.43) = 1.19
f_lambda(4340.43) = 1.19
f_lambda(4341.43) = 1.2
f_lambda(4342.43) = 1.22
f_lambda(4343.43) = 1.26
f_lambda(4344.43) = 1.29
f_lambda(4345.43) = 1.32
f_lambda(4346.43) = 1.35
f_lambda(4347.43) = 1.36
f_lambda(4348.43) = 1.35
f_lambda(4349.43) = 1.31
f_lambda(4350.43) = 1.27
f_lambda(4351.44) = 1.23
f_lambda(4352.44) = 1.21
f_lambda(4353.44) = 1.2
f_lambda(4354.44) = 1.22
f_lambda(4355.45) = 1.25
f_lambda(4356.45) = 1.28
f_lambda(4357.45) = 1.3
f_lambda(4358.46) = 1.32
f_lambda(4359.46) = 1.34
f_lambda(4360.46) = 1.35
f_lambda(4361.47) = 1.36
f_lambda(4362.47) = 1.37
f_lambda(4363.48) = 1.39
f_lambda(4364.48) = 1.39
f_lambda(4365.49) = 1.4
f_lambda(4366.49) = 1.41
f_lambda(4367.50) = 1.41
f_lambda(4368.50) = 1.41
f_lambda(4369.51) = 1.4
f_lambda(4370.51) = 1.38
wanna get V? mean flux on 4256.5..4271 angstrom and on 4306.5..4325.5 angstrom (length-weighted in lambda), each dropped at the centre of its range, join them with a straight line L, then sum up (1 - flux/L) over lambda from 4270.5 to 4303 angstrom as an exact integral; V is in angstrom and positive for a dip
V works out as 4.64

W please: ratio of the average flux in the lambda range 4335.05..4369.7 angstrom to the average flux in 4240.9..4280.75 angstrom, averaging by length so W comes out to 1.7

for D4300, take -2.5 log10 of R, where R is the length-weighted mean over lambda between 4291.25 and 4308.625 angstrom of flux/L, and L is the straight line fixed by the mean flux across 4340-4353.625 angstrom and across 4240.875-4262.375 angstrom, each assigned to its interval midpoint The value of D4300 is 0.296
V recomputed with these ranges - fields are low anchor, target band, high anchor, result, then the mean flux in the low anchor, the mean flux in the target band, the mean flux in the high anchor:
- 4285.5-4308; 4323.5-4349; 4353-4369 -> -2.5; 0.776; 1.23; 1.34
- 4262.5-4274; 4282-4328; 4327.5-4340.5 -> 8.1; 0.821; 0.888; 1.28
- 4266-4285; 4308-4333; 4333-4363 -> 0.8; 0.792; 1.07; 1.29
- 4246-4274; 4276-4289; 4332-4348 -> 1.2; 0.759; 0.829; 1.3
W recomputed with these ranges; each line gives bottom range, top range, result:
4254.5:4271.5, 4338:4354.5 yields 1.57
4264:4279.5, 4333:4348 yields 1.65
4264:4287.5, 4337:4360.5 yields 1.57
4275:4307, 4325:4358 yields 1.58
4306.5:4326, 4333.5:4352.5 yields 1.28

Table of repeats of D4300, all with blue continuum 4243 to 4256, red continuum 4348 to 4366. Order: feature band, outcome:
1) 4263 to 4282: 0.08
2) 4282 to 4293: 0.17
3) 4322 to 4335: 0.01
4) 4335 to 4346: -0.03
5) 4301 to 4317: 0.20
